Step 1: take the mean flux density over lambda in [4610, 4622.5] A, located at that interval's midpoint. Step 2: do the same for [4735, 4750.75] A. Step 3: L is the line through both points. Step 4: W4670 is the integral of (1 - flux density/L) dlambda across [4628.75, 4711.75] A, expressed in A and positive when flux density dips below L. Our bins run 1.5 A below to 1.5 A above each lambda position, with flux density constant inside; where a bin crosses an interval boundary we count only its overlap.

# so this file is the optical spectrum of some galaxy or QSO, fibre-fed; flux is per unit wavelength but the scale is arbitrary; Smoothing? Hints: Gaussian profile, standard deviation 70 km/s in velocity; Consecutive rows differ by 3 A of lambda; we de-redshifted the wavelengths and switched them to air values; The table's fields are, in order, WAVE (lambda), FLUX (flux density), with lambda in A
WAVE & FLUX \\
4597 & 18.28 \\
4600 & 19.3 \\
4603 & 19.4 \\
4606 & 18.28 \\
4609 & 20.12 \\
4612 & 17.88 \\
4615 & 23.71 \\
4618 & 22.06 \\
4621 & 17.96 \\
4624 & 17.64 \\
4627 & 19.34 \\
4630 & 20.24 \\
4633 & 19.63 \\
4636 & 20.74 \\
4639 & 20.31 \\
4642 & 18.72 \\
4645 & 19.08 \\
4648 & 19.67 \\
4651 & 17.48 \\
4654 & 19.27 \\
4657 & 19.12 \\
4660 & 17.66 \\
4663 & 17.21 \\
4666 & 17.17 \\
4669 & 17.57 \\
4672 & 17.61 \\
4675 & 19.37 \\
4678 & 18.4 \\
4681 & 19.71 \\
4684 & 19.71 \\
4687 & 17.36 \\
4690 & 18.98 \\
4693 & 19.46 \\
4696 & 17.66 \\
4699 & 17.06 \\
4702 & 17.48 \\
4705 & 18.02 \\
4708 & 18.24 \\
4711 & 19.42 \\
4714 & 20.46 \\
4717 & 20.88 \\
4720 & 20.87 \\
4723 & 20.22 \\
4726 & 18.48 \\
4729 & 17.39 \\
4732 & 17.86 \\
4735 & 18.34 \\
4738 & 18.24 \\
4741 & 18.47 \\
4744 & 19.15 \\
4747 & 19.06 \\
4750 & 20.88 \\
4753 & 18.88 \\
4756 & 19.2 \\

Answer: 4.9 A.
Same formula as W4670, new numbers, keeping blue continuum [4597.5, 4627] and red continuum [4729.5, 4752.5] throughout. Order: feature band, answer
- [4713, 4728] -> -0.92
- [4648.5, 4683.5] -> 1.66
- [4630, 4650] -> -0.31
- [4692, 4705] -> 0.80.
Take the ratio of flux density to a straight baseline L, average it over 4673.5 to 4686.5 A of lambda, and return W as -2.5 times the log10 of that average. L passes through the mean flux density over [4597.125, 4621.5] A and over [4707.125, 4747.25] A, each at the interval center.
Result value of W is 0.01 mag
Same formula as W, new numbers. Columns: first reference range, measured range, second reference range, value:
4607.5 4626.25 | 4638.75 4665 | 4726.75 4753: 0.052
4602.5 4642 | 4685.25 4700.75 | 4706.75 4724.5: 0.106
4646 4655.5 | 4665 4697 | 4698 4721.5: 0.028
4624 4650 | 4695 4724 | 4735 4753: 0.011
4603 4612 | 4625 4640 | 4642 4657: -0.057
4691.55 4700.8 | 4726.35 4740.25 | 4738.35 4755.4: 0.051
